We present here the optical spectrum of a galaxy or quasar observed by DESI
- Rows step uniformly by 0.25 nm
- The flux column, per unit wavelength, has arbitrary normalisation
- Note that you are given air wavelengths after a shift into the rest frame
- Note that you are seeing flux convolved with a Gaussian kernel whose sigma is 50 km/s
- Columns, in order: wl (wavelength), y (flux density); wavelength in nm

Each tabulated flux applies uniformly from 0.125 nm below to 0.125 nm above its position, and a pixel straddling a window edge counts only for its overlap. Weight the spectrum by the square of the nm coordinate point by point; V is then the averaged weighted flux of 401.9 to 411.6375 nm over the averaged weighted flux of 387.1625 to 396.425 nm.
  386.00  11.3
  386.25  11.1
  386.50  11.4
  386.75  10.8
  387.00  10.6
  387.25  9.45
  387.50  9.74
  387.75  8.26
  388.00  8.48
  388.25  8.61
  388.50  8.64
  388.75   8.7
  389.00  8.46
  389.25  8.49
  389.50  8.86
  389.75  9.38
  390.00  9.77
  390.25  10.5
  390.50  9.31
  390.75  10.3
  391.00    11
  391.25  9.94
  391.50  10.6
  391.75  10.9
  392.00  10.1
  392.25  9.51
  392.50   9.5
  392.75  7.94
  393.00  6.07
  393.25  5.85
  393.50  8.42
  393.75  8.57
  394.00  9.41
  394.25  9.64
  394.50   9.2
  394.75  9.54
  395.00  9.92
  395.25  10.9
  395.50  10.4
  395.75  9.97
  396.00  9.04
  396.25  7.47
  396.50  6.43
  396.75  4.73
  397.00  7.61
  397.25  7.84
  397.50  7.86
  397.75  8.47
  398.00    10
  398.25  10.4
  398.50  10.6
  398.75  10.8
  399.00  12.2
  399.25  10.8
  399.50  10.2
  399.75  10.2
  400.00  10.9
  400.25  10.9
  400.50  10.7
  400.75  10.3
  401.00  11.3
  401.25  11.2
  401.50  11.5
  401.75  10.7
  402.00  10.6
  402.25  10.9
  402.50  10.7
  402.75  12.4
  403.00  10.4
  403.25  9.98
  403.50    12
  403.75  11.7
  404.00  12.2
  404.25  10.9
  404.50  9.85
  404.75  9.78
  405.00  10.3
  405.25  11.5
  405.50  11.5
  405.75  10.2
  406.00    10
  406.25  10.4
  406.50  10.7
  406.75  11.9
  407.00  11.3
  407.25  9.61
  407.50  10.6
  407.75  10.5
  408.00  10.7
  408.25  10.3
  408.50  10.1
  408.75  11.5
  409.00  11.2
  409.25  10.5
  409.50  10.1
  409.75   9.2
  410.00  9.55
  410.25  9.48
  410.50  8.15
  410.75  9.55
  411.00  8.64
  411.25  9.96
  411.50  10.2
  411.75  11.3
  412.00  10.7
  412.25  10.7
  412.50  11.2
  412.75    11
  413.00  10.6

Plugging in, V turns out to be 1.23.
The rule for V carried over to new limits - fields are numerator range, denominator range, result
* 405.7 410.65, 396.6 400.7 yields 1.12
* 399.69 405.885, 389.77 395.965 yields 1.21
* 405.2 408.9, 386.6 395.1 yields 1.26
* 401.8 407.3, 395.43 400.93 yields 1.19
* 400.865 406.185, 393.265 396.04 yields 1.21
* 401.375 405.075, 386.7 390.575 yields 1.28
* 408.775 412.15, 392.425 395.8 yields 1.21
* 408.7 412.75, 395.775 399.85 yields 1.19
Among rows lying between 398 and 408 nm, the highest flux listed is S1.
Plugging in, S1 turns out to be 12.4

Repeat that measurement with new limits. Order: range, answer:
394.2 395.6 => 10.9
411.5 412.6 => 11.3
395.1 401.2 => 12.2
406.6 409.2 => 11.9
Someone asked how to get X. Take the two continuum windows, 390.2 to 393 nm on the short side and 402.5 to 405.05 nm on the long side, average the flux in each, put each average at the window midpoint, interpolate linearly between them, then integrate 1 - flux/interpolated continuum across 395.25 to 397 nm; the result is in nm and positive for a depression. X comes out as 0.346 nm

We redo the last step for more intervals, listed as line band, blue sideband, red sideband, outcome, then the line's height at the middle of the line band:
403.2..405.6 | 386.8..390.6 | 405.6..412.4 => -0.233 nm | 10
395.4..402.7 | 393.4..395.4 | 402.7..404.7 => 0.328 nm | 10.3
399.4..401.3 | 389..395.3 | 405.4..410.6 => -0.163 nm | 9.85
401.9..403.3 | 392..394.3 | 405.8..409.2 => -0.141 nm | 9.88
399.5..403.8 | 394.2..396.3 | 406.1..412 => -0.437 nm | 9.92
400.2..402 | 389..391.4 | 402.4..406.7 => -0.057 nm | 10.6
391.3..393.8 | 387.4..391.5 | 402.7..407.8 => 0.212 nm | 9.61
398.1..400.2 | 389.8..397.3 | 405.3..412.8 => -0.276 nm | 9.51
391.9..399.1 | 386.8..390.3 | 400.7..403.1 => 0.877 nm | 10.1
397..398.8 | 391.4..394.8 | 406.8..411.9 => 0.009 nm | 9.28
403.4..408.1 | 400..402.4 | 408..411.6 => -0.199 nm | 10.4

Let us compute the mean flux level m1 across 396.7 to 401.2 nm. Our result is 9.88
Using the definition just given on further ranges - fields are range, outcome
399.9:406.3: 10.9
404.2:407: 10.7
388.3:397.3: 8.98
